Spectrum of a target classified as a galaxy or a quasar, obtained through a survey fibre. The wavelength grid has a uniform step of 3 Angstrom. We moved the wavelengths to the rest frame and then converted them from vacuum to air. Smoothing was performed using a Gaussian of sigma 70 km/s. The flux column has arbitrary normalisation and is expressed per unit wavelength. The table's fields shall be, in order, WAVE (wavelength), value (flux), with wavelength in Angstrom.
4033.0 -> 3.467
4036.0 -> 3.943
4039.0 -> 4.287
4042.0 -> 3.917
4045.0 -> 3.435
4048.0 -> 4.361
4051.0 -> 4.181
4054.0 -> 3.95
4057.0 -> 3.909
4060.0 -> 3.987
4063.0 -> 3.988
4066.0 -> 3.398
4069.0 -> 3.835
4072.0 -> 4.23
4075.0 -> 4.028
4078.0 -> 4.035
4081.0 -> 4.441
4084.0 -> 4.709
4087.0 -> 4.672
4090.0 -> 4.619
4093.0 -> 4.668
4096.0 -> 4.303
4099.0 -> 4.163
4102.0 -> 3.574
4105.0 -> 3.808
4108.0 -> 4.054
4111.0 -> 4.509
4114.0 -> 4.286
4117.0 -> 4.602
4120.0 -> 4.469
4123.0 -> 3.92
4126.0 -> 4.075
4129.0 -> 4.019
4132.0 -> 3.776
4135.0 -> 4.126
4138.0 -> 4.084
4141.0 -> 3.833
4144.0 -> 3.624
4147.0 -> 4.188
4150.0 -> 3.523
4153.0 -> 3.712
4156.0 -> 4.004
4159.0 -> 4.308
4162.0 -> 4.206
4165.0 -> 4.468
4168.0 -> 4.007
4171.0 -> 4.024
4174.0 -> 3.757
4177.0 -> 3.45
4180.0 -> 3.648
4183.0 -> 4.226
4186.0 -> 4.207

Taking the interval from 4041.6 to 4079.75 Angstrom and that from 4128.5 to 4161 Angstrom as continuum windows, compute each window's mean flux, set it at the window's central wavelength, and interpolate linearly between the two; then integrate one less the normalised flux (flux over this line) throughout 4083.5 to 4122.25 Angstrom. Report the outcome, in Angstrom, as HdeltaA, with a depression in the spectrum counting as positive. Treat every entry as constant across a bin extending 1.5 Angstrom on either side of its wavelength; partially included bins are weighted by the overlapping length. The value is -3.8 Angstrom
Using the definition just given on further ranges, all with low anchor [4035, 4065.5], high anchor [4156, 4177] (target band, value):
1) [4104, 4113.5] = -0.3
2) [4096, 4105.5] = 0.2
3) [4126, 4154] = 1.1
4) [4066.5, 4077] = 0.1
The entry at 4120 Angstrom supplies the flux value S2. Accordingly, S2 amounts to 4.469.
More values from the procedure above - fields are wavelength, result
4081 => 4.441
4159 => 4.308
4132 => 3.776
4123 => 3.92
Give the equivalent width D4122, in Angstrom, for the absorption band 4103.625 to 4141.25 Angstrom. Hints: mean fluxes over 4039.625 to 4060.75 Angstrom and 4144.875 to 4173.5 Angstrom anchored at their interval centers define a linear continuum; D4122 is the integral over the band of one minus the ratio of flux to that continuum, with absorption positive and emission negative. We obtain -1.12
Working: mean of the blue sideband 3.98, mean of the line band 4.13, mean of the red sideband 4.03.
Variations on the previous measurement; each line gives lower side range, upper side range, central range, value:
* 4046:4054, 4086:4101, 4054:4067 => 1.15 Angstrom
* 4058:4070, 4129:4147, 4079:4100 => -3.61 Angstrom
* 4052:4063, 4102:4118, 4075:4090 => -1.36 Angstrom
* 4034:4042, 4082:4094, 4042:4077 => 2.96 Angstrom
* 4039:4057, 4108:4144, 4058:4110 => -1.21 Angstrom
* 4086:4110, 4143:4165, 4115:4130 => -0.38 Angstrom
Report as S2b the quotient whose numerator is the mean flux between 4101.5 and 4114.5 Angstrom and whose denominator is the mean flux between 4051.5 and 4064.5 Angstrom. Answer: 1.02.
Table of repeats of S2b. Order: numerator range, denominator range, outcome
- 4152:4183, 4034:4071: 1.01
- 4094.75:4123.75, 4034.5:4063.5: 1.04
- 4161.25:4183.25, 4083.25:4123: 0.91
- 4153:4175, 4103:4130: 0.98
